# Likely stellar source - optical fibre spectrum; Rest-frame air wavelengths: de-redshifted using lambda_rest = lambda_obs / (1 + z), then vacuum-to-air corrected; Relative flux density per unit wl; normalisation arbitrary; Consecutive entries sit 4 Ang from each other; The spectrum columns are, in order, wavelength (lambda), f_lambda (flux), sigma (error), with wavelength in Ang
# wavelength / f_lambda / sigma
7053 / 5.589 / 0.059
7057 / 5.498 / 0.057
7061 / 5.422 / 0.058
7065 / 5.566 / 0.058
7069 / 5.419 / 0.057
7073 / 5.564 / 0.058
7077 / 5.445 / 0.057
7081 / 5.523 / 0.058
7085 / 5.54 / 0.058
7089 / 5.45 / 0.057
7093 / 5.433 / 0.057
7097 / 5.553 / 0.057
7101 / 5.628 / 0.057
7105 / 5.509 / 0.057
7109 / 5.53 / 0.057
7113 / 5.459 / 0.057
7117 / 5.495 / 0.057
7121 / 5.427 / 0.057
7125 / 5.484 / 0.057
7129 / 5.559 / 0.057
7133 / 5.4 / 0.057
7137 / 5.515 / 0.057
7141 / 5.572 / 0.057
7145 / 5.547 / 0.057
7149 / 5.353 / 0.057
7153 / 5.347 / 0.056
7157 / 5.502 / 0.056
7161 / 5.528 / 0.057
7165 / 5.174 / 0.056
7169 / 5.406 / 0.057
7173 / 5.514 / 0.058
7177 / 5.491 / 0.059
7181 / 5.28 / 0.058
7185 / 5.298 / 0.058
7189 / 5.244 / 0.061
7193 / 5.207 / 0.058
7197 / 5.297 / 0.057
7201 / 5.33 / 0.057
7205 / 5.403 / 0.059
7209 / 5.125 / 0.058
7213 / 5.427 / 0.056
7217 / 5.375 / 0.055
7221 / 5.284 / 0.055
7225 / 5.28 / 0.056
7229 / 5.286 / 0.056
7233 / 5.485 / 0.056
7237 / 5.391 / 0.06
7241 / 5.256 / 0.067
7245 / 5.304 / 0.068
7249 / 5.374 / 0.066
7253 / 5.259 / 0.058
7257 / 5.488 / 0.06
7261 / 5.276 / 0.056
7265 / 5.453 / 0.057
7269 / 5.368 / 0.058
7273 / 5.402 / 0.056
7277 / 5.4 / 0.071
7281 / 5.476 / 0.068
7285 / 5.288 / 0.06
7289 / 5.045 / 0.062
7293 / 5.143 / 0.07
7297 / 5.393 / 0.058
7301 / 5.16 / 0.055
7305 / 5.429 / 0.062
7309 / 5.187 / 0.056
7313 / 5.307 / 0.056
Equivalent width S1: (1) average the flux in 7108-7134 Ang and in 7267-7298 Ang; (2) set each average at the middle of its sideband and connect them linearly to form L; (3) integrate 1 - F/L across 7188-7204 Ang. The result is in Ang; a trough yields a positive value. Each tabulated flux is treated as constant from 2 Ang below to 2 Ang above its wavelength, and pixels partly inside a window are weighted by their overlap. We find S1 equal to 0.4 Ang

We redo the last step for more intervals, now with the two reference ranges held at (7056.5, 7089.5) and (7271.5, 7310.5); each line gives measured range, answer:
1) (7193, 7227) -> 0.4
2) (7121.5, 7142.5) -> -0.2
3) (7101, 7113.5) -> -0.1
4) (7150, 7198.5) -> 0.4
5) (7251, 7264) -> -0.1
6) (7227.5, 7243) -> 0.0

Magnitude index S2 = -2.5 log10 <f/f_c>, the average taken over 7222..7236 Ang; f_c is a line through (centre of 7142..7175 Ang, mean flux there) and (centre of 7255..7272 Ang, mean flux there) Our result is 0.01 mag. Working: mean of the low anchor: 5.43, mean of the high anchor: 5.4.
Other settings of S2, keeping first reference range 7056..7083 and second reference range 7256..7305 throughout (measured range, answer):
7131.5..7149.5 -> -0.01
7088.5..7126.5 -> -0.01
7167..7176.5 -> -0.01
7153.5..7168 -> 0.00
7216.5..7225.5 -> 0.01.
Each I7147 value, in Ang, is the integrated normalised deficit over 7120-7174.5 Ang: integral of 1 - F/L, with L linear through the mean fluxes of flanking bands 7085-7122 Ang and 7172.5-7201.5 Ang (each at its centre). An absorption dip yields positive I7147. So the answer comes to -0.44 Ang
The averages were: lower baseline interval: 5.5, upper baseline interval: 5.32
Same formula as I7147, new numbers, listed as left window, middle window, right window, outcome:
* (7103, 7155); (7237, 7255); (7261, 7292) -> 0.19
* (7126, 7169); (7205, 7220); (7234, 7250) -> 0.15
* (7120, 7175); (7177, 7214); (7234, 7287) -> 0.81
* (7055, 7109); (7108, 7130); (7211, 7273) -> -0.07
